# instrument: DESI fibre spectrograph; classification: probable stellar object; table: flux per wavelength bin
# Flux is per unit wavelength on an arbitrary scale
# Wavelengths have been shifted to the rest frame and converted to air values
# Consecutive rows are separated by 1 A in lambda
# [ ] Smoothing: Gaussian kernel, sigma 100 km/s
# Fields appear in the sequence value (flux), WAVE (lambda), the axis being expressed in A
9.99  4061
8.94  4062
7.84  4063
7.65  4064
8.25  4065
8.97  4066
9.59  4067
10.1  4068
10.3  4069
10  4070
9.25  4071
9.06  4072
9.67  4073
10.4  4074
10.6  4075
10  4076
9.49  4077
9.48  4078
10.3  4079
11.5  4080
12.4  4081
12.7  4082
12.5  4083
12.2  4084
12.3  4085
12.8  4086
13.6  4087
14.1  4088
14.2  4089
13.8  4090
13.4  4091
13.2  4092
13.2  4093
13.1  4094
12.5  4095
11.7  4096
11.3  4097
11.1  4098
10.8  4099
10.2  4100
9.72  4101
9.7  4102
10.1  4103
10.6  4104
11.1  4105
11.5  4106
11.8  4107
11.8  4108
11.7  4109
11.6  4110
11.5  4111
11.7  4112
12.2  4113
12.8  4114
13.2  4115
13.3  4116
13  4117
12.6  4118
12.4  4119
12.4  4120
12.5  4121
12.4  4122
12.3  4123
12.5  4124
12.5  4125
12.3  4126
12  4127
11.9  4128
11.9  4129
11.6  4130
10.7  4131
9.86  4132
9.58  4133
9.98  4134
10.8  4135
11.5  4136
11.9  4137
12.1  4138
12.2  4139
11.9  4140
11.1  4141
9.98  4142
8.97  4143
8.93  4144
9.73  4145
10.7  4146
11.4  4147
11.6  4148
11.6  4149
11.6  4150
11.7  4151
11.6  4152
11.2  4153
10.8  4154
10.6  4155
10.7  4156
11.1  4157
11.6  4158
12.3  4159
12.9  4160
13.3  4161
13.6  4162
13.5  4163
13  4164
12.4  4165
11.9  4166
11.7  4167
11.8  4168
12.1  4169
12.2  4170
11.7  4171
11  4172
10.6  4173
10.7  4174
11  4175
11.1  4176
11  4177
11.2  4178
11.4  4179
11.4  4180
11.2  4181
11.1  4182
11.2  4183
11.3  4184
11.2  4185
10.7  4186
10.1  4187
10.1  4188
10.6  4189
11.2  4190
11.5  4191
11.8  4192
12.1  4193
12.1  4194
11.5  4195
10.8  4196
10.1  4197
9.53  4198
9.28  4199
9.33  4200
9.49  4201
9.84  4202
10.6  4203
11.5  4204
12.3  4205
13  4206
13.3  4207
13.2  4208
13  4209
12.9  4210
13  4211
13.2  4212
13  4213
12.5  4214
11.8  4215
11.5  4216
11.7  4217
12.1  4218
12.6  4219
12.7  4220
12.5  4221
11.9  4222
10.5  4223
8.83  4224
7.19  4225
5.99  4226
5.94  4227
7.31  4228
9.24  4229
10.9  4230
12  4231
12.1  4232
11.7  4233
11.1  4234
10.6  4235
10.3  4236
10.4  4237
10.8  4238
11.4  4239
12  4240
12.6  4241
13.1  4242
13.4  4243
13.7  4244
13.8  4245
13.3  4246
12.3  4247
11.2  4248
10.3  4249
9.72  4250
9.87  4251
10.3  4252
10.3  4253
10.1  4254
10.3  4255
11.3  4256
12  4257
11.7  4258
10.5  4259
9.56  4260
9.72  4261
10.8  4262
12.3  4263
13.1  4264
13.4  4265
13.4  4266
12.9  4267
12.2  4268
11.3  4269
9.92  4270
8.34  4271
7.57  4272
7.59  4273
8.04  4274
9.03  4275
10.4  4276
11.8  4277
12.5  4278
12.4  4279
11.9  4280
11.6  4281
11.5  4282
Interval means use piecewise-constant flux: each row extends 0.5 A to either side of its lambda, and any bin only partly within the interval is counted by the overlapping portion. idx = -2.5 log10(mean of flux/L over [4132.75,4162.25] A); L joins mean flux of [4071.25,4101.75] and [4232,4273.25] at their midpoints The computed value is 0.028 mag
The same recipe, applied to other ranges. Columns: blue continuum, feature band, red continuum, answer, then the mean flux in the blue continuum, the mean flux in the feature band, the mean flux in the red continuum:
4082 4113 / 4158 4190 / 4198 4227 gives -0.01 mag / 12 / 11.6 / 11.3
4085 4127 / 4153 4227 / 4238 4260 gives 0.04 mag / 12.2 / 11.4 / 11.5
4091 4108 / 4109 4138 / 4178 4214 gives -0.04 mag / 11.4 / 11.9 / 11.4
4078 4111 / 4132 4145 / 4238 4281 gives 0.10 mag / 11.9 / 10.7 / 11.2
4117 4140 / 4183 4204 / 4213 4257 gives 0.06 mag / 11.8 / 10.7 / 11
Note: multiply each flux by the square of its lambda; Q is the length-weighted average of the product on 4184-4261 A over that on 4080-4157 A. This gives 1.0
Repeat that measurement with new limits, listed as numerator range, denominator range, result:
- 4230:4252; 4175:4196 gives 1.07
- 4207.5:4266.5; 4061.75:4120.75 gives 1.07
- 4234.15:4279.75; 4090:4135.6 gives 1.02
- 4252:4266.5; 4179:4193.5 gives 1.05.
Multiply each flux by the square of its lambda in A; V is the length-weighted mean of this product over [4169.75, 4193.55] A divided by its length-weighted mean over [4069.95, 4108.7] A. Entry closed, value 1.01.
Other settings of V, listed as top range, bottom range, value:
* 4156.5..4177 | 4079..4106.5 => 1.03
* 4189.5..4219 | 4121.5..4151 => 1.07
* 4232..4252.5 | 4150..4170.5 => 1.01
